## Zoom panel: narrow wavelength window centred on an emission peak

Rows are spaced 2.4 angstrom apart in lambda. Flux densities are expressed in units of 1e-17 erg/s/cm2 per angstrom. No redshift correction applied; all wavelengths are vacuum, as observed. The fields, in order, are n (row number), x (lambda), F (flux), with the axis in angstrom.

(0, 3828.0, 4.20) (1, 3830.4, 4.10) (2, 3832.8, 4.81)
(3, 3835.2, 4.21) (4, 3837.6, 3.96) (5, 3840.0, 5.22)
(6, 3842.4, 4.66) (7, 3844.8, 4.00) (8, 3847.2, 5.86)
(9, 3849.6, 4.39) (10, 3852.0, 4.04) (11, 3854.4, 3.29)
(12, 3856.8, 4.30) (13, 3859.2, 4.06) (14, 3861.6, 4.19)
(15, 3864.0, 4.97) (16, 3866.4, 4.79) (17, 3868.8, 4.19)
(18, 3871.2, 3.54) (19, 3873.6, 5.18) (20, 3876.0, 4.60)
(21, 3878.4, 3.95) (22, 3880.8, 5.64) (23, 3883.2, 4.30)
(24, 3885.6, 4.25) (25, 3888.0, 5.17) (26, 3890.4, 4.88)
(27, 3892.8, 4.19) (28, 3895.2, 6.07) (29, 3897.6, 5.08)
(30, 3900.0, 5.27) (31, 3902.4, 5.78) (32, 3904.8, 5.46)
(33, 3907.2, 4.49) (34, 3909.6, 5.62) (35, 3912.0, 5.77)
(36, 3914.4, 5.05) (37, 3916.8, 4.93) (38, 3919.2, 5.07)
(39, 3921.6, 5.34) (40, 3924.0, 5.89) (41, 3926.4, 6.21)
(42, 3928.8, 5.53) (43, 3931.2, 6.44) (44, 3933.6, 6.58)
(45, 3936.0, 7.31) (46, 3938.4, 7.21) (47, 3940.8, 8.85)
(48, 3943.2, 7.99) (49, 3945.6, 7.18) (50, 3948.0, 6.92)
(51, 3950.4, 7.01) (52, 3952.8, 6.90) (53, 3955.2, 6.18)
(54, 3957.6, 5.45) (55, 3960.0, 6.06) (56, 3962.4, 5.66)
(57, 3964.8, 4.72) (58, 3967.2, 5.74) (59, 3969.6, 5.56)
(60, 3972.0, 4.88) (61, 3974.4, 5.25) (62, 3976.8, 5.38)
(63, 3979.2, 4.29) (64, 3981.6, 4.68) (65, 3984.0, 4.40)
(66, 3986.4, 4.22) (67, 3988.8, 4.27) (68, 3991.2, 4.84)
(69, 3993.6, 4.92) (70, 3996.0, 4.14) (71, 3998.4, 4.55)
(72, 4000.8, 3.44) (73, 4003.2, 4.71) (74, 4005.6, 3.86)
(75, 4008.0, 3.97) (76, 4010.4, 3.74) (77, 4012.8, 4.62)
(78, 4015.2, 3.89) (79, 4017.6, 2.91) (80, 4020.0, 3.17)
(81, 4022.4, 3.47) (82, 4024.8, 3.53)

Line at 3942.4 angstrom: C III] 1909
